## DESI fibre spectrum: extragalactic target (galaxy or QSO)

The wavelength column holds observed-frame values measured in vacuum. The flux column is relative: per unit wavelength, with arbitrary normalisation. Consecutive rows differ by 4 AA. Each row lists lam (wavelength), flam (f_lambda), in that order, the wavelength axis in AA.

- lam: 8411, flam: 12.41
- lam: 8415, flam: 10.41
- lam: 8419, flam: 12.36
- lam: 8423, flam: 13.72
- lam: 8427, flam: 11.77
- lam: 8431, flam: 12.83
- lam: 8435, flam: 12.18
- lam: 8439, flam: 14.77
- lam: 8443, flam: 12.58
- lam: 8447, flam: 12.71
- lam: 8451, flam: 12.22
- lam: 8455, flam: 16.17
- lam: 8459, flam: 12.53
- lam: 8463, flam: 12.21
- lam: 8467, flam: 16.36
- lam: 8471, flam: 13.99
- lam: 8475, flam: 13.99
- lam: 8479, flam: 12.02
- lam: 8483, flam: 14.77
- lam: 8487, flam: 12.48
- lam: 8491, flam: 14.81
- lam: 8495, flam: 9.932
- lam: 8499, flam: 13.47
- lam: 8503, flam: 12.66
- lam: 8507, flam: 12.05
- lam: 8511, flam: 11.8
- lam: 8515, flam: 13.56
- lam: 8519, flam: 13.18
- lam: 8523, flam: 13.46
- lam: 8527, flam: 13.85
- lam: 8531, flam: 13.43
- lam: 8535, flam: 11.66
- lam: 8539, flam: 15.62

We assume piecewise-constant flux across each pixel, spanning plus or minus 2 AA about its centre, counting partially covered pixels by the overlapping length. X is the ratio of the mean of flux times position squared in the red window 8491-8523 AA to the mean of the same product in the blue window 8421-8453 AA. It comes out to 1.00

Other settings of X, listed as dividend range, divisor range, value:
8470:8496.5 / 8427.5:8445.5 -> 1.03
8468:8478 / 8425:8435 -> 1.15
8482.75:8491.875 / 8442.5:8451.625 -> 1.11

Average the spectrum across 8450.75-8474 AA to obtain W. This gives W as 14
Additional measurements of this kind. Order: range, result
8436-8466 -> 13.4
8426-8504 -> 13.2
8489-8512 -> 12.5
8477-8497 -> 12.8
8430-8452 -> 12.9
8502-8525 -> 12.8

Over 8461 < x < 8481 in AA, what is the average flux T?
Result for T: 13.7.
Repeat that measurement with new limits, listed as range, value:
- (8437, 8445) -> 13.7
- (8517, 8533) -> 13.5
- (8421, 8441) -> 13.1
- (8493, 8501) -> 11.7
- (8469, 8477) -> 14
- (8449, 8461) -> 13.6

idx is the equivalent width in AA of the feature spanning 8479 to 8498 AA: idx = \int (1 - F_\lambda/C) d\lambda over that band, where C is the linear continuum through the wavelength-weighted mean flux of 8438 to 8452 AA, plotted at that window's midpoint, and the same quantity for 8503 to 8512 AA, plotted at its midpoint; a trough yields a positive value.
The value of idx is -0.83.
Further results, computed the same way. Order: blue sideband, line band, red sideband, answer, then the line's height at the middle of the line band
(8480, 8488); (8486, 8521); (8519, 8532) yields 2.3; 13.5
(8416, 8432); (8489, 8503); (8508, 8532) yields 0.3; 13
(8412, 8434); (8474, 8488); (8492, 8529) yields -0.9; 12.6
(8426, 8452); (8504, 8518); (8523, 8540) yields 0.8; 13.3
